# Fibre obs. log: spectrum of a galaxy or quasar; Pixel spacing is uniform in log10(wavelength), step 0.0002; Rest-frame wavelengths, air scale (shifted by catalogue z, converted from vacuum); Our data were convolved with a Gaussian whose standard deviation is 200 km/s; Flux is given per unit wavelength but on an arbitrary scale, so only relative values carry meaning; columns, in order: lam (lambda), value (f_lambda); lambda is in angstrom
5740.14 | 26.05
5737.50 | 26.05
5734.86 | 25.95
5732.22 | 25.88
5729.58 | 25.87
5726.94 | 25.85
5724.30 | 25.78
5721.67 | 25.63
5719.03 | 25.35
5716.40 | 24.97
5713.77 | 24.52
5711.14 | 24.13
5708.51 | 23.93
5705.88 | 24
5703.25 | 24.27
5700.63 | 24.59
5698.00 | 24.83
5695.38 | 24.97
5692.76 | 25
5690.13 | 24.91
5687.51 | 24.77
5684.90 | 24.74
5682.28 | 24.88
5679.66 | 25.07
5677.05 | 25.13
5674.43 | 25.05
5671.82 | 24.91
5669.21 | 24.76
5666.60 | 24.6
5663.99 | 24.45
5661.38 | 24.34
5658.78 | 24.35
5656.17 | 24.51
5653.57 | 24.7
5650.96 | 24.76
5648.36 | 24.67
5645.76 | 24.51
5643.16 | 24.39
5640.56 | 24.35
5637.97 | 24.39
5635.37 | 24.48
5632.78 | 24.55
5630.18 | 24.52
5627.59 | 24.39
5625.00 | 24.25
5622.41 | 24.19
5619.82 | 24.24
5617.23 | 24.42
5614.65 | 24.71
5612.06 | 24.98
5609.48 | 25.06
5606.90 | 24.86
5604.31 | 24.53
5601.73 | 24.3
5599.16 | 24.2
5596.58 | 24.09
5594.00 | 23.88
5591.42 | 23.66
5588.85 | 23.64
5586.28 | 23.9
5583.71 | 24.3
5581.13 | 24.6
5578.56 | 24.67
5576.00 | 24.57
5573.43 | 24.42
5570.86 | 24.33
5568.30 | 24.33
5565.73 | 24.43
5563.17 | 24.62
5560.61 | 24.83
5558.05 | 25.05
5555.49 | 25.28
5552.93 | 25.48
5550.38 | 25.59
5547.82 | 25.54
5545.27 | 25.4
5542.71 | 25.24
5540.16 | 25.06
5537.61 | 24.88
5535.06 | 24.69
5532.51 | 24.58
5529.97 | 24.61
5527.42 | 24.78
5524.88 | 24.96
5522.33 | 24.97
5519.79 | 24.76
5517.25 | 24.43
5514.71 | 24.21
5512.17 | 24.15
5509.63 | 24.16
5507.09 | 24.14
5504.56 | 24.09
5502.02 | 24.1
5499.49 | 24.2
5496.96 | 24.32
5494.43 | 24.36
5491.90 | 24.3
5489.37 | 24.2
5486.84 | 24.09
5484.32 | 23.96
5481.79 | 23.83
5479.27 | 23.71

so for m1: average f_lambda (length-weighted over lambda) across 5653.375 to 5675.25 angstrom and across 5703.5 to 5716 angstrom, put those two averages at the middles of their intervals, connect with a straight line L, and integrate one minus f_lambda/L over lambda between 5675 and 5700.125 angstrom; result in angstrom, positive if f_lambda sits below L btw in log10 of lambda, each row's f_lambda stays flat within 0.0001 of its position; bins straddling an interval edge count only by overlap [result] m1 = -0.5 angstrom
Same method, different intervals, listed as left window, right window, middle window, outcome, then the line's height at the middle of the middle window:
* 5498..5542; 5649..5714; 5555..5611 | 0.34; 24.6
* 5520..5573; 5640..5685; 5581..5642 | 1.07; 24.8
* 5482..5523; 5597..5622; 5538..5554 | -0.64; 24.4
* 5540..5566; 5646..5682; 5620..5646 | 0.47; 24.8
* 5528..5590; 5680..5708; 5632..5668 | 0.29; 24.7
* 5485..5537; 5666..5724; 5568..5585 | 0.05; 24.5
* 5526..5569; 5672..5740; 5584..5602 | 0.75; 25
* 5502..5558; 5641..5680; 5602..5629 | 0.17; 24.7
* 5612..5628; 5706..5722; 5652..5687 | -0.28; 24.5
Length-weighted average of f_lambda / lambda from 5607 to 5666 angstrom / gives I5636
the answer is 24.5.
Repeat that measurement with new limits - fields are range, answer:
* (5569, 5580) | 24.5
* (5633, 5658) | 24.5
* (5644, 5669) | 24.5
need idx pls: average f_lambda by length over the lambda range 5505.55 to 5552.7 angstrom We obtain 24.8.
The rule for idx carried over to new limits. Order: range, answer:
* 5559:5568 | 24.6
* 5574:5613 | 24.3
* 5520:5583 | 24.9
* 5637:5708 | 24.7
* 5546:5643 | 24.5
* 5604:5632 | 24.6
